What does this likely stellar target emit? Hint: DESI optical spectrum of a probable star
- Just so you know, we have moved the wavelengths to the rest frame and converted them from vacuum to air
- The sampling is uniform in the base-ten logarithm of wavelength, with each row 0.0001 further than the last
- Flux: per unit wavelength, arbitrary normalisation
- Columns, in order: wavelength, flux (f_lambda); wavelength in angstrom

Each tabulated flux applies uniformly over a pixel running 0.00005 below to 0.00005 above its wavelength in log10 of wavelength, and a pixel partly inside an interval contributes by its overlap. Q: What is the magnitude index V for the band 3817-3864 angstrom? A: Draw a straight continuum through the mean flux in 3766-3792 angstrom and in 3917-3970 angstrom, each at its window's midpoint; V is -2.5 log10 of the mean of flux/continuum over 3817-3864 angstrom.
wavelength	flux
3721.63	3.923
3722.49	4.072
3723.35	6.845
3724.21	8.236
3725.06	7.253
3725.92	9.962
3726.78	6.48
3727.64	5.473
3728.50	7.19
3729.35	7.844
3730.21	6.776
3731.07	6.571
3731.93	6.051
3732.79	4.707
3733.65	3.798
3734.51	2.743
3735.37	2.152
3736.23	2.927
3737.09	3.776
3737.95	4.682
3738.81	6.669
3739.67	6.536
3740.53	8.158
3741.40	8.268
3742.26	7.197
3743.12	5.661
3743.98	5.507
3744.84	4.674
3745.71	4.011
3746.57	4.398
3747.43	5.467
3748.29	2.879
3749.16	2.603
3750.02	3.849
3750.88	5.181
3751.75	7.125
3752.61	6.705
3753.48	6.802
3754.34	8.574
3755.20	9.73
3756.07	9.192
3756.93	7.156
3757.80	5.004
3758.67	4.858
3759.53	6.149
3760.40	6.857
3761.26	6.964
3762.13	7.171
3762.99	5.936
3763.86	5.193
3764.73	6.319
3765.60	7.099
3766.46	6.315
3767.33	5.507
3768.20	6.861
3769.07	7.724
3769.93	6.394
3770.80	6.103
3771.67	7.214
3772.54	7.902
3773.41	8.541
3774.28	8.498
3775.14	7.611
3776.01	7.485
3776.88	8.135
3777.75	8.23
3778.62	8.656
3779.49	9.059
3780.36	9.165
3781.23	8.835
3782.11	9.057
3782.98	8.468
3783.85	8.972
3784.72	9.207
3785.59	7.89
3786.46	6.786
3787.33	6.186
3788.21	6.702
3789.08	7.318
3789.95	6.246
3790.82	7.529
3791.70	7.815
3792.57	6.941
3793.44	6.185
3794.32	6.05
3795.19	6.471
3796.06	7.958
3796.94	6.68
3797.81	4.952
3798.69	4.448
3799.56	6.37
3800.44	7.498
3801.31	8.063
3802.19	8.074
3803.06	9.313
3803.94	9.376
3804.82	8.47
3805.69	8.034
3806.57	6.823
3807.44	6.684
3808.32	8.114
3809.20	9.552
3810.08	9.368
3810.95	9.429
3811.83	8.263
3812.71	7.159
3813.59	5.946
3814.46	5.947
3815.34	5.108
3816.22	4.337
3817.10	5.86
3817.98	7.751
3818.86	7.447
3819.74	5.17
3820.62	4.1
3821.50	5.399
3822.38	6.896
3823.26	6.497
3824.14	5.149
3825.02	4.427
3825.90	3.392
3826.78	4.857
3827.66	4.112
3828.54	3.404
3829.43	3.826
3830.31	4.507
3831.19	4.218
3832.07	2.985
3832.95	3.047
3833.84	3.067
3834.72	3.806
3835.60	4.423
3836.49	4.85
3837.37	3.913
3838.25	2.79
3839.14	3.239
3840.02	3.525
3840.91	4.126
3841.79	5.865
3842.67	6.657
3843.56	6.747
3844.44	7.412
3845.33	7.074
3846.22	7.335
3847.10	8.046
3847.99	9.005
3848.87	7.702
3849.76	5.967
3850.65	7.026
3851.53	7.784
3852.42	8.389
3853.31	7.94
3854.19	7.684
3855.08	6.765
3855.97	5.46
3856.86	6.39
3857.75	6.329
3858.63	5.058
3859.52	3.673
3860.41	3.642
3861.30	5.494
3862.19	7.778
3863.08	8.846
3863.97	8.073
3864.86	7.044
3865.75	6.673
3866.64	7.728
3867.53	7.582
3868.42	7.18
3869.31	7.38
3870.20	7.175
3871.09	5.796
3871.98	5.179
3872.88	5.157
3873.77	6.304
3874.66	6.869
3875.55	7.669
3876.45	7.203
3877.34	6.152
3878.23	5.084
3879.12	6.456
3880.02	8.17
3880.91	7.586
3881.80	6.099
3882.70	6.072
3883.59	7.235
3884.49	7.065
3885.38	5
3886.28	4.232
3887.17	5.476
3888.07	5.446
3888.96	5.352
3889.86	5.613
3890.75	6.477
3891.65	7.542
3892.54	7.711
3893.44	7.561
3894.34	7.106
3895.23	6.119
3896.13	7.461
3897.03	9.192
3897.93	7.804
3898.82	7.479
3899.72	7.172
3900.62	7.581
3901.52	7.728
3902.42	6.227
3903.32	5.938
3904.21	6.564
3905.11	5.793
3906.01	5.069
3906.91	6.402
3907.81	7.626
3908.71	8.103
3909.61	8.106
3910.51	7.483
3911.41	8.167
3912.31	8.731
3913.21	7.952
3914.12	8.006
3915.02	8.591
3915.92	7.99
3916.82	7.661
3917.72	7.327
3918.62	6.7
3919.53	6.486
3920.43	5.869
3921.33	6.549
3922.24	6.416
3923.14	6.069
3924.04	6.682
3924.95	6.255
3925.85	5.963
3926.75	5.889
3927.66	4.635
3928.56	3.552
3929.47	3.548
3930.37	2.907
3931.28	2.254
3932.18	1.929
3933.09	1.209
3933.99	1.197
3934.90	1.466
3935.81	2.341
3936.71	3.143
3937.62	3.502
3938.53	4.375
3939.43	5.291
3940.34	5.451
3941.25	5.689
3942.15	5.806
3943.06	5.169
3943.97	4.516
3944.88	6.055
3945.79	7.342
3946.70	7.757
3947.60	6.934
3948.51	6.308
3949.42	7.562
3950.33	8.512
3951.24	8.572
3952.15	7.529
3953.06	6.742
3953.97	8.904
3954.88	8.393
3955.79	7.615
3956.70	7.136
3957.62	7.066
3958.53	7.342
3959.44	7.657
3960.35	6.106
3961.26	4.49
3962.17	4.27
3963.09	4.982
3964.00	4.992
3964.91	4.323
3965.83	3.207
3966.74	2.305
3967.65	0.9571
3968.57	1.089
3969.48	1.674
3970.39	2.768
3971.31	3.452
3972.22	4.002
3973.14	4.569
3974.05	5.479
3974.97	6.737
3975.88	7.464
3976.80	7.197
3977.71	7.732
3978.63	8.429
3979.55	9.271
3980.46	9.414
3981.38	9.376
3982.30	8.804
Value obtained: 0.196 mag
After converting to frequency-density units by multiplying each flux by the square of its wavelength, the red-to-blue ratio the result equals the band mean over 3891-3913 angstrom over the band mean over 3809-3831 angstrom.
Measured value 1.30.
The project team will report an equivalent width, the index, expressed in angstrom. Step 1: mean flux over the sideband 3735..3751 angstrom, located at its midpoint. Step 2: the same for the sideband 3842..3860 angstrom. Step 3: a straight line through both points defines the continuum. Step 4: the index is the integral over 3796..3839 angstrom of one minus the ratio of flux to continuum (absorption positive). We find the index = 2.3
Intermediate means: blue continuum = 4.99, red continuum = 6.9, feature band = 5.91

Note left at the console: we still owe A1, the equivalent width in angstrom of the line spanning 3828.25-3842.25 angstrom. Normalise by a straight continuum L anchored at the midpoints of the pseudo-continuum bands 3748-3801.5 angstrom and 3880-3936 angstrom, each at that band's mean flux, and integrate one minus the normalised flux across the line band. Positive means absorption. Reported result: 5.8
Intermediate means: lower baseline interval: 7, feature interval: 3.86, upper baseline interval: 6.19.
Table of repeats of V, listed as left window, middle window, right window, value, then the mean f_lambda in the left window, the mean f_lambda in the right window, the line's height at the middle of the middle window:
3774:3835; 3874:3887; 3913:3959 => -0.05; 6.7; 5.84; 6.2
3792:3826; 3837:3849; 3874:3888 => 0.12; 6.8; 6.39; 6.61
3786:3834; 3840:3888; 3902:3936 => -0.09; 6.31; 5.8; 6.06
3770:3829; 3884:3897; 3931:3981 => -0.05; 7.06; 5.4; 6.09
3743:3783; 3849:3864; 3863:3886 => 0.03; 6.73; 6.75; 6.74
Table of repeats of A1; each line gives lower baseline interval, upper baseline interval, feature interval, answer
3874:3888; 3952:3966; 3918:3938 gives 6.39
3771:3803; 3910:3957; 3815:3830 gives 4.20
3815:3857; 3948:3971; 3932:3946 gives 3.95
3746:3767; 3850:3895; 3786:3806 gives -2.61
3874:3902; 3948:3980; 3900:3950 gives 4.05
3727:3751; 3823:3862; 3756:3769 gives -2.81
